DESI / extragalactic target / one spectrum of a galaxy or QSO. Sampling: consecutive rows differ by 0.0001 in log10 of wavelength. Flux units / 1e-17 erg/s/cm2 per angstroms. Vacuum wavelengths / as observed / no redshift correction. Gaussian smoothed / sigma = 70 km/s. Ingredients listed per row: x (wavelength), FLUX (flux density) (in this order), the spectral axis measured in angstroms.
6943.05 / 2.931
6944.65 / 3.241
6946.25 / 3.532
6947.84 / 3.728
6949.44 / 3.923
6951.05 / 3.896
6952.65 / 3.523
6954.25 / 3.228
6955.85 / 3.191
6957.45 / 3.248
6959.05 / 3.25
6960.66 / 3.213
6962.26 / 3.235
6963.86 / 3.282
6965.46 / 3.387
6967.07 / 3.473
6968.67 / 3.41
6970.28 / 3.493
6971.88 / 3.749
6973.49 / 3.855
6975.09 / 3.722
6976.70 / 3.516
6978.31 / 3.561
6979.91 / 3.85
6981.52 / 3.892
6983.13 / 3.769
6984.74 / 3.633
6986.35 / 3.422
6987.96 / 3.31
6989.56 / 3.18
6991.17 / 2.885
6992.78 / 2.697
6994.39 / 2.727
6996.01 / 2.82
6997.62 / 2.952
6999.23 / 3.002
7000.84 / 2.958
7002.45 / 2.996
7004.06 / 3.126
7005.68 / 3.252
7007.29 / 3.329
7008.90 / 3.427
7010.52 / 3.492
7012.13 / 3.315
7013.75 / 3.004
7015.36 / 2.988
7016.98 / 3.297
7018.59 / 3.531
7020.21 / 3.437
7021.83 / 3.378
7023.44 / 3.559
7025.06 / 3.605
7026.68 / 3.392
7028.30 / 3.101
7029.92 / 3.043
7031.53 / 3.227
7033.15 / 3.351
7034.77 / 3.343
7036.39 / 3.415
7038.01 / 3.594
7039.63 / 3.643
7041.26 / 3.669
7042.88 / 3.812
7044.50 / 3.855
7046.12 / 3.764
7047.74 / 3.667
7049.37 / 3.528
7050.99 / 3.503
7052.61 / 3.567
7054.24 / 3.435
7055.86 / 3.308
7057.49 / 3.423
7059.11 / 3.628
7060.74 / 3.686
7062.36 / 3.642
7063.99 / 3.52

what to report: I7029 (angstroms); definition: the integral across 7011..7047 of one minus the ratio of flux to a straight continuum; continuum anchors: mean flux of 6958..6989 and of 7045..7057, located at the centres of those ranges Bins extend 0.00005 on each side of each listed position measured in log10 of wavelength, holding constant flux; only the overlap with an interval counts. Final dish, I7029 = 1.1 angstroms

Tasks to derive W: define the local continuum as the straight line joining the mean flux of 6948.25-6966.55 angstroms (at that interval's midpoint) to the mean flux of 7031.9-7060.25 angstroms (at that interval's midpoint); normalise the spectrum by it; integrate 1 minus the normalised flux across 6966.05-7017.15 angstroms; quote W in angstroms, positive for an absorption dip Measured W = 2.1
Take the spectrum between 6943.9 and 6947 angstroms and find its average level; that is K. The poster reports 3.39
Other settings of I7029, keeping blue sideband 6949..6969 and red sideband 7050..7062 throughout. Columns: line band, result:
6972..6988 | -1.2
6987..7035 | 3.7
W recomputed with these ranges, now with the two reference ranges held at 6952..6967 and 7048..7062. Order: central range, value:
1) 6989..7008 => 2.2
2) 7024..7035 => 0.5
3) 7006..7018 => 0.5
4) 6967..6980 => -1.2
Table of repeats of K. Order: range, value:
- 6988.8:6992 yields 3.03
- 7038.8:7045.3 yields 3.74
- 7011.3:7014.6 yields 3.16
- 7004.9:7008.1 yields 3.3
